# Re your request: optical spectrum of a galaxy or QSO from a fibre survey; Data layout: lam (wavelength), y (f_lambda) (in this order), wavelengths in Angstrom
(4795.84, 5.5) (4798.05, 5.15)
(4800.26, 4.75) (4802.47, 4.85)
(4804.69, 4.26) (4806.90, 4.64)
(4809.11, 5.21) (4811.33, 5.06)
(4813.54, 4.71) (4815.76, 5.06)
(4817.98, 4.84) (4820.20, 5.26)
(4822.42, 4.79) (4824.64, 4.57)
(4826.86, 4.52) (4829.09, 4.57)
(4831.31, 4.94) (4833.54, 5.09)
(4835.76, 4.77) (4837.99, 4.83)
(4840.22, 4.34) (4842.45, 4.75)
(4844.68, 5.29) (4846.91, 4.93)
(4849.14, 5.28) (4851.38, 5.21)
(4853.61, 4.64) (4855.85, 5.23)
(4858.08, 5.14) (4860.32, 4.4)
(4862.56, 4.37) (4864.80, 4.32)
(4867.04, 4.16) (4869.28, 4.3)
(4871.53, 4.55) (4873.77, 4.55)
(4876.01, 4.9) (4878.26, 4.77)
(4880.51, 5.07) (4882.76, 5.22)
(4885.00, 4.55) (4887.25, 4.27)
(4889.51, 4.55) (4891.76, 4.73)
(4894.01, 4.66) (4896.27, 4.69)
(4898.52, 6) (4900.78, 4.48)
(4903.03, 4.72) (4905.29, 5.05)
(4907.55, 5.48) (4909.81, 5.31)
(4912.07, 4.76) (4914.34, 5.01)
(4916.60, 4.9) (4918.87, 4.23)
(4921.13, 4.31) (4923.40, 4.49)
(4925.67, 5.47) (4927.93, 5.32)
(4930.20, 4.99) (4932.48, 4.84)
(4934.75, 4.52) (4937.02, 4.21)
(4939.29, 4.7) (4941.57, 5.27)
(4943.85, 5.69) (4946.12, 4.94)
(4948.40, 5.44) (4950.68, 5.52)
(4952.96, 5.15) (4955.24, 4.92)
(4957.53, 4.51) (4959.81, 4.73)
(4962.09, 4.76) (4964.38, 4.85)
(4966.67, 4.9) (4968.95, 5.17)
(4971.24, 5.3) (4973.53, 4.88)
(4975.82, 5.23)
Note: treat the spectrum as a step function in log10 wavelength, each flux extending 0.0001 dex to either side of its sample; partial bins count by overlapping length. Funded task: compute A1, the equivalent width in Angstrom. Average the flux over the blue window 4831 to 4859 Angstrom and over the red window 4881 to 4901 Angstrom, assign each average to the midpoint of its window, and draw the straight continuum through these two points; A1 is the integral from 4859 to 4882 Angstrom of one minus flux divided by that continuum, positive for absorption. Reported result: 1.52 Angstrom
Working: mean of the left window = 4.96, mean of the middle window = 4.55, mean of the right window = 4.82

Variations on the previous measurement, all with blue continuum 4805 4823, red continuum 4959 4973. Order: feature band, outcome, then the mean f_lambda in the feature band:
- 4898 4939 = 0.6 Angstrom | 4.87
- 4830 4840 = 0.2 Angstrom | 4.85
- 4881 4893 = 0.6 Angstrom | 4.69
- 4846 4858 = -0.3 Angstrom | 5.07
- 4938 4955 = -0.9 Angstrom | 5.22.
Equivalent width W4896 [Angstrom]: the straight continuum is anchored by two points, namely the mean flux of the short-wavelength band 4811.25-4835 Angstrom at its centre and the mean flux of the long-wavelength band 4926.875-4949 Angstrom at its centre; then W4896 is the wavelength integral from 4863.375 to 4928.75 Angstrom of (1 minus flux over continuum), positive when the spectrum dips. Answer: 1.97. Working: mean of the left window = 4.85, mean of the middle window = 4.78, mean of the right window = 4.98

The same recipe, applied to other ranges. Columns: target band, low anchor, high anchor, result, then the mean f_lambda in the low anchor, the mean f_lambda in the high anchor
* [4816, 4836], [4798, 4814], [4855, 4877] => -0.4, 4.81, 4.58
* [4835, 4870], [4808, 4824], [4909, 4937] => 1.2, 4.98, 4.81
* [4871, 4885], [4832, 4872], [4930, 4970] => -0.1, 4.76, 4.95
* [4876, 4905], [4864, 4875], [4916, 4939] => -2.0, 4.38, 4.72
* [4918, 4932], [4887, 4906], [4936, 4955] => 0.5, 4.81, 5.11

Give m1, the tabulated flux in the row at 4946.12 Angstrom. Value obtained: 4.94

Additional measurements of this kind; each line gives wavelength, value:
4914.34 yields 5.01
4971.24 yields 5.3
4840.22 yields 4.34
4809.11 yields 5.21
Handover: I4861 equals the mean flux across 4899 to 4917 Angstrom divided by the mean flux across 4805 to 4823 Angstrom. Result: 1.02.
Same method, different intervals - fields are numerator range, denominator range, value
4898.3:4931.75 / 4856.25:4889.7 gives 1.07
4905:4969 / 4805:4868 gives 1.03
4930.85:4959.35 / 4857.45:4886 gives 1.07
